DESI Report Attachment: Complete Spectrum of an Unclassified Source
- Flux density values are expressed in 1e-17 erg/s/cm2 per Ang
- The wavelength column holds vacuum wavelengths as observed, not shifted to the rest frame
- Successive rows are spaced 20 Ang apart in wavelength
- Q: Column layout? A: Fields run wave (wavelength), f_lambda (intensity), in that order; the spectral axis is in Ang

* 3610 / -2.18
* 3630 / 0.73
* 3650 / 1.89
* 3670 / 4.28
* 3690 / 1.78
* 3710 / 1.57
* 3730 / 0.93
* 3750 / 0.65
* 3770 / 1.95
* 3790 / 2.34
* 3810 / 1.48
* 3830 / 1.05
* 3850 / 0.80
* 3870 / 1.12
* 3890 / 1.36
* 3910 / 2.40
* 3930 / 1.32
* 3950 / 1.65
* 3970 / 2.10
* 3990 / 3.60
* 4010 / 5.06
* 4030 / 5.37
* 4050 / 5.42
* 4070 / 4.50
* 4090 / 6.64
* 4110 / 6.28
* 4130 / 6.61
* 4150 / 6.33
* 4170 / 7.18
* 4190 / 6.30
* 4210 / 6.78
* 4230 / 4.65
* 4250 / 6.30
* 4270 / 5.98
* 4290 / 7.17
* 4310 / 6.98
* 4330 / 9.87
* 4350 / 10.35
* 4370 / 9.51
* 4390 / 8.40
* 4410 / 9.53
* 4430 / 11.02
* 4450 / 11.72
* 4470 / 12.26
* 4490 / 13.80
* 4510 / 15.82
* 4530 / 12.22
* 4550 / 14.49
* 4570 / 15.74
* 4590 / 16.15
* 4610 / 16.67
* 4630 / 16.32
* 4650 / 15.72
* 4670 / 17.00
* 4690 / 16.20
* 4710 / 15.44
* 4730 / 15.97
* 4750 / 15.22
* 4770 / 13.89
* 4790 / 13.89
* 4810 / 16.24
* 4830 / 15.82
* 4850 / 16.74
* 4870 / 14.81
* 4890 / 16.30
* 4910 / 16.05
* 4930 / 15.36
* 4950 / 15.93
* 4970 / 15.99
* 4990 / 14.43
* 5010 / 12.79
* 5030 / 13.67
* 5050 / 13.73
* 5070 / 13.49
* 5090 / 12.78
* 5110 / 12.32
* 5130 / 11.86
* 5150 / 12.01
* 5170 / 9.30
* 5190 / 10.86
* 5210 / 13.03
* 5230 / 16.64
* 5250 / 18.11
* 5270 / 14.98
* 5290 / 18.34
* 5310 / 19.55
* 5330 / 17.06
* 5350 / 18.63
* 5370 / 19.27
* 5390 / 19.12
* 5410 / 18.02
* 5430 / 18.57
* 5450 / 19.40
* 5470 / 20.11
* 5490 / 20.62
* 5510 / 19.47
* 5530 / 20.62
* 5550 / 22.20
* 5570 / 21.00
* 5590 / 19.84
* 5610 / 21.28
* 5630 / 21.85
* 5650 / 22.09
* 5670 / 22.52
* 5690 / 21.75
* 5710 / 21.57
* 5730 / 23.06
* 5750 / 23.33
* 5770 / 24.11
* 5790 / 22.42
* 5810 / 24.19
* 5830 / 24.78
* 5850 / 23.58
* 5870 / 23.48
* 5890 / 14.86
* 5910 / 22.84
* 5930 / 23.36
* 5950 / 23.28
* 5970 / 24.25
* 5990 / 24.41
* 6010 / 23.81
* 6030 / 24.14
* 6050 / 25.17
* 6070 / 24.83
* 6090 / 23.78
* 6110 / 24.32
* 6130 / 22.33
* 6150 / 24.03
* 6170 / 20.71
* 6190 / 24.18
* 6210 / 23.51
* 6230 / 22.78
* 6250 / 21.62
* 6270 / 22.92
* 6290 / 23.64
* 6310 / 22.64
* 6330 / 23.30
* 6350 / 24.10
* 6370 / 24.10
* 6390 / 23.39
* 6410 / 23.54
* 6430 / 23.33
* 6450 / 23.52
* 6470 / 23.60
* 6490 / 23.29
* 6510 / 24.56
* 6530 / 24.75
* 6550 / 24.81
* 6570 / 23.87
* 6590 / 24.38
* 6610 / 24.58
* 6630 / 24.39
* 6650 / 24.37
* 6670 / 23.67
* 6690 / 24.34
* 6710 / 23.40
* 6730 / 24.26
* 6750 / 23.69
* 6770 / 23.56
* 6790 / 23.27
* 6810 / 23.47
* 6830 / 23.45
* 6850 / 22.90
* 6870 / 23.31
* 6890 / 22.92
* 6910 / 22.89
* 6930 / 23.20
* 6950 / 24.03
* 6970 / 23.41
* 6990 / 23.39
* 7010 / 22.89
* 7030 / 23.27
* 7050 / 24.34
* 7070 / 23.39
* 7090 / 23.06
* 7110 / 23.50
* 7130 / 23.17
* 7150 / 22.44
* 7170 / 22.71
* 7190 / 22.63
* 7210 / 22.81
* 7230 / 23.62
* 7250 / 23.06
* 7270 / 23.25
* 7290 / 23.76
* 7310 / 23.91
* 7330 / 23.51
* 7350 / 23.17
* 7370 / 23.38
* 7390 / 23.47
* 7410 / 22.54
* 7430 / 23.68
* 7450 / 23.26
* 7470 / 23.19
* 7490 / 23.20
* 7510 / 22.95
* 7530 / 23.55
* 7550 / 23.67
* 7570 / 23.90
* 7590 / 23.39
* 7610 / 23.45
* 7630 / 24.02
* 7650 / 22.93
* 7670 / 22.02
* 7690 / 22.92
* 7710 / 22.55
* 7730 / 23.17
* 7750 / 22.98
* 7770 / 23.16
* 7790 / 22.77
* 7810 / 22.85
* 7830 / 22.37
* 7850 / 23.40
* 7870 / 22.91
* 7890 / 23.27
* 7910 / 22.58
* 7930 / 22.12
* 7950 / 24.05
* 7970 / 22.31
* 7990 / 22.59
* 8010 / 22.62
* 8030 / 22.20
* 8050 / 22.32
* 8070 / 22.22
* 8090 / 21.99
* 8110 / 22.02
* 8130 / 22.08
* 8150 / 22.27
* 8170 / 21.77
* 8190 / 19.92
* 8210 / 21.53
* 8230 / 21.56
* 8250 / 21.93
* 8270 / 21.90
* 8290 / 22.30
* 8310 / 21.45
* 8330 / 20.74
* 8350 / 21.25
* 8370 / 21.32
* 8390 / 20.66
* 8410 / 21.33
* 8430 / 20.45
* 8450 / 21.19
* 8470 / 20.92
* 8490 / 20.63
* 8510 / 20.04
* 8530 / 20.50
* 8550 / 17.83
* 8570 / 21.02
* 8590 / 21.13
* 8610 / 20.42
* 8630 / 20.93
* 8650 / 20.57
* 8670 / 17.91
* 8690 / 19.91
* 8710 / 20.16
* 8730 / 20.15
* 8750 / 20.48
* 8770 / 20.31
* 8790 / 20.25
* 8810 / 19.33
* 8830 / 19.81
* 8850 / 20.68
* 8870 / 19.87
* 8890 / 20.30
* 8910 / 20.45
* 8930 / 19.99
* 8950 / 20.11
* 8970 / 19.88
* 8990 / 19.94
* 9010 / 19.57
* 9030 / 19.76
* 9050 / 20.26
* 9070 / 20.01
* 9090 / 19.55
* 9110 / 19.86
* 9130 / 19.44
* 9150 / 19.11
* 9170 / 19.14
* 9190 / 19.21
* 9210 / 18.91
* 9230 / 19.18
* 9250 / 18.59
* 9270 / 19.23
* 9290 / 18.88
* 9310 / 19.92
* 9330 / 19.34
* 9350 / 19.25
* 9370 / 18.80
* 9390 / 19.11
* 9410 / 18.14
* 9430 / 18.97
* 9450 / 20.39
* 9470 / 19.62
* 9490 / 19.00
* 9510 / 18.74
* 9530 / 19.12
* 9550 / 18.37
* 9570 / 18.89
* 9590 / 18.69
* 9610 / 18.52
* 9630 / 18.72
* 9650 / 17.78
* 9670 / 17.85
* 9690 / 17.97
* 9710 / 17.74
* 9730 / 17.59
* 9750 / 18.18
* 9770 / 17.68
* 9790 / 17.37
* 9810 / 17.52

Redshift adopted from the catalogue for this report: 0.00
